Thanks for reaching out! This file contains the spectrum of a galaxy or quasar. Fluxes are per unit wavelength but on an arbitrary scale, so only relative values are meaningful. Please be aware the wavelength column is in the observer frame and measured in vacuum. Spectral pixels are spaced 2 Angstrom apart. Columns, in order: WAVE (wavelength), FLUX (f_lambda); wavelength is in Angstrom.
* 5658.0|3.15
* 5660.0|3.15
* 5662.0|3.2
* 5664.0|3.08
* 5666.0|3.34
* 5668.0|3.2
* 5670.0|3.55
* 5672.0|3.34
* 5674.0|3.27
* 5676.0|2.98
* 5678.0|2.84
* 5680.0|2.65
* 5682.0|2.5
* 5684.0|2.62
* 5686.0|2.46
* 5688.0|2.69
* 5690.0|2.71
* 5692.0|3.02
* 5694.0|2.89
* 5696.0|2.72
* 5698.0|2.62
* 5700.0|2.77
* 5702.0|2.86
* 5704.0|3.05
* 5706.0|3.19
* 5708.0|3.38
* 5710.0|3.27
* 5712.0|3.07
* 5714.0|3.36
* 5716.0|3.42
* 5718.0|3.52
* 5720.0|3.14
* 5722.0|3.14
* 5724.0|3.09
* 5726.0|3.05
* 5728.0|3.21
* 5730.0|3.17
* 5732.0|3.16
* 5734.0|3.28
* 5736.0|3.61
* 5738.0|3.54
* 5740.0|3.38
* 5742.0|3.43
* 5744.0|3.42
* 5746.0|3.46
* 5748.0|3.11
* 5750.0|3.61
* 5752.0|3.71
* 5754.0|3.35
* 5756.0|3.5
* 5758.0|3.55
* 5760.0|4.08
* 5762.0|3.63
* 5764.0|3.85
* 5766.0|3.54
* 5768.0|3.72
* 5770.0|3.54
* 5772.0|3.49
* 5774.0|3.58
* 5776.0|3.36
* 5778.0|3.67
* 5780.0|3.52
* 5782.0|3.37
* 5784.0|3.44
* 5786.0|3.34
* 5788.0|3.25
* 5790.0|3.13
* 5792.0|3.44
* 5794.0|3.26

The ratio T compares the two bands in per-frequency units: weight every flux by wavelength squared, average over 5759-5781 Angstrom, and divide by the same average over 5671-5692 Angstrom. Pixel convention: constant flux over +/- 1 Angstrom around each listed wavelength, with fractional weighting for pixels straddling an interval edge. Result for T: 1.3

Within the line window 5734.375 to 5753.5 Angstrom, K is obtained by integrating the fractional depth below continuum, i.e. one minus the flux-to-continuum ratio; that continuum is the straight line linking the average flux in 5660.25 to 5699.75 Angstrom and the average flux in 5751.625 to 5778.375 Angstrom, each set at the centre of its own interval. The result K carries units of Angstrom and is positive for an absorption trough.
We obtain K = -0.1 Angstrom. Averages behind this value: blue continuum 2.93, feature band 3.46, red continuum 3.61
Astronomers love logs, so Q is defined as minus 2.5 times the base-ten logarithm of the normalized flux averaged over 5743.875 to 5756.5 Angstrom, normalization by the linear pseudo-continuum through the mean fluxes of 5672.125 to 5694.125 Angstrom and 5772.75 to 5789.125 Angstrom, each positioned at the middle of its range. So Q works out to -0.07 mag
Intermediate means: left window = 2.8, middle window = 3.45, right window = 3.44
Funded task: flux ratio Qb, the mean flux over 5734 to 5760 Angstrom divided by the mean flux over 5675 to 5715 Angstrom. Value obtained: 1.21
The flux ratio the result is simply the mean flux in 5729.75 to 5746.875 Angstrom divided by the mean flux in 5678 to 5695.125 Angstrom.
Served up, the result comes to 1.26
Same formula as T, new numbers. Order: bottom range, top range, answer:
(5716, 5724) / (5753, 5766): 1.13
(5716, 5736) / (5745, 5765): 1.12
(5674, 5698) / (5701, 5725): 1.18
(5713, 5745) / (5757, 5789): 1.09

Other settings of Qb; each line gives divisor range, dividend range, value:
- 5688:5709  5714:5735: 1.11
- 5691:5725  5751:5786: 1.16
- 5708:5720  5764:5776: 1.08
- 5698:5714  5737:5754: 1.12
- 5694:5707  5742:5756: 1.20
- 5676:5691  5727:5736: 1.22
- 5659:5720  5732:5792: 1.15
